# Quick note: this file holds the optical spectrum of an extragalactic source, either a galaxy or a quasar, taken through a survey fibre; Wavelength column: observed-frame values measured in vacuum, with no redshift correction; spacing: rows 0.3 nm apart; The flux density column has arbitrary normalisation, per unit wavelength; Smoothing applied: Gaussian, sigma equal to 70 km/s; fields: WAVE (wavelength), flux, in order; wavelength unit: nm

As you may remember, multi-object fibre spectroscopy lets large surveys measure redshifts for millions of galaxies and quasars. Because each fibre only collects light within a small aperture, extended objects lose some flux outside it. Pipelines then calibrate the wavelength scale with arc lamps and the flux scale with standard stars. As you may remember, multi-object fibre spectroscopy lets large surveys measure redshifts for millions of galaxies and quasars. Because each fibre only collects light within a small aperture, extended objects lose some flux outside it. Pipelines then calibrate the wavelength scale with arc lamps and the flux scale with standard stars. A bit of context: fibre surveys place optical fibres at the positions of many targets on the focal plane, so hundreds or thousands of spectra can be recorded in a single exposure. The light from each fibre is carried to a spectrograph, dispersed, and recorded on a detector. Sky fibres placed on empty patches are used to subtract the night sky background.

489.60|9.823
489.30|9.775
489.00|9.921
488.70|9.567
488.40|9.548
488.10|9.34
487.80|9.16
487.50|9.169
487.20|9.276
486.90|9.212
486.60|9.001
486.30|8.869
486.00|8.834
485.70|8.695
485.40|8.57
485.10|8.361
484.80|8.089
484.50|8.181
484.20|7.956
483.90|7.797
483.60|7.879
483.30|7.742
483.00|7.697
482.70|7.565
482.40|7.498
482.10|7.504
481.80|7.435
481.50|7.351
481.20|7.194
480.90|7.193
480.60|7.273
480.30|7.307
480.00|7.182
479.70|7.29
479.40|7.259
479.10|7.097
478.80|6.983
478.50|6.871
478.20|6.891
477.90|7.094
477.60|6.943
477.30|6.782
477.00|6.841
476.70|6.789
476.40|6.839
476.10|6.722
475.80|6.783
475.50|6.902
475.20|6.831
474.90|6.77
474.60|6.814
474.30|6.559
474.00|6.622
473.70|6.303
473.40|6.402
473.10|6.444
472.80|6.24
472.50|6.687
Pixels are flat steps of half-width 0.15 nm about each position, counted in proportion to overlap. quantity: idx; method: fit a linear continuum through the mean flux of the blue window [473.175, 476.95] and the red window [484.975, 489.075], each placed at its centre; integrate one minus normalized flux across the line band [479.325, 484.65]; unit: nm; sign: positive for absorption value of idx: 0.37 nm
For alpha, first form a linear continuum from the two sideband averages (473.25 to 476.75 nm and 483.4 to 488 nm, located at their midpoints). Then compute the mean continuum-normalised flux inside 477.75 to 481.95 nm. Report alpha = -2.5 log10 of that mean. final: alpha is 0.06 mag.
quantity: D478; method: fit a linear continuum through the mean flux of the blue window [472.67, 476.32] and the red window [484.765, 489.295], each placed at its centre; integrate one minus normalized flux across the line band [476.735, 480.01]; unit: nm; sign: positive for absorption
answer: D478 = 0.17 nm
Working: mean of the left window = 6.62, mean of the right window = 9.09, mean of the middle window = 7.01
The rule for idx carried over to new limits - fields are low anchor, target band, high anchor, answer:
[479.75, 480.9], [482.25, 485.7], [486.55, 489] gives 0.13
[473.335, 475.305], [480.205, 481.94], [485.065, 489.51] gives 0.14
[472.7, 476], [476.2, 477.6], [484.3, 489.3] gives 0.06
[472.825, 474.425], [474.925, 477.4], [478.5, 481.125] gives -0.02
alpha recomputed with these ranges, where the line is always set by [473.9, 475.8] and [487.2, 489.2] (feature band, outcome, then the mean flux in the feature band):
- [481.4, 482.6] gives 0.103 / 7.46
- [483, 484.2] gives 0.094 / 7.81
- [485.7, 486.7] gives 0.021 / 8.87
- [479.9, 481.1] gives 0.094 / 7.24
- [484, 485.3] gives 0.075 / 8.15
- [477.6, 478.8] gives 0.072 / 6.95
